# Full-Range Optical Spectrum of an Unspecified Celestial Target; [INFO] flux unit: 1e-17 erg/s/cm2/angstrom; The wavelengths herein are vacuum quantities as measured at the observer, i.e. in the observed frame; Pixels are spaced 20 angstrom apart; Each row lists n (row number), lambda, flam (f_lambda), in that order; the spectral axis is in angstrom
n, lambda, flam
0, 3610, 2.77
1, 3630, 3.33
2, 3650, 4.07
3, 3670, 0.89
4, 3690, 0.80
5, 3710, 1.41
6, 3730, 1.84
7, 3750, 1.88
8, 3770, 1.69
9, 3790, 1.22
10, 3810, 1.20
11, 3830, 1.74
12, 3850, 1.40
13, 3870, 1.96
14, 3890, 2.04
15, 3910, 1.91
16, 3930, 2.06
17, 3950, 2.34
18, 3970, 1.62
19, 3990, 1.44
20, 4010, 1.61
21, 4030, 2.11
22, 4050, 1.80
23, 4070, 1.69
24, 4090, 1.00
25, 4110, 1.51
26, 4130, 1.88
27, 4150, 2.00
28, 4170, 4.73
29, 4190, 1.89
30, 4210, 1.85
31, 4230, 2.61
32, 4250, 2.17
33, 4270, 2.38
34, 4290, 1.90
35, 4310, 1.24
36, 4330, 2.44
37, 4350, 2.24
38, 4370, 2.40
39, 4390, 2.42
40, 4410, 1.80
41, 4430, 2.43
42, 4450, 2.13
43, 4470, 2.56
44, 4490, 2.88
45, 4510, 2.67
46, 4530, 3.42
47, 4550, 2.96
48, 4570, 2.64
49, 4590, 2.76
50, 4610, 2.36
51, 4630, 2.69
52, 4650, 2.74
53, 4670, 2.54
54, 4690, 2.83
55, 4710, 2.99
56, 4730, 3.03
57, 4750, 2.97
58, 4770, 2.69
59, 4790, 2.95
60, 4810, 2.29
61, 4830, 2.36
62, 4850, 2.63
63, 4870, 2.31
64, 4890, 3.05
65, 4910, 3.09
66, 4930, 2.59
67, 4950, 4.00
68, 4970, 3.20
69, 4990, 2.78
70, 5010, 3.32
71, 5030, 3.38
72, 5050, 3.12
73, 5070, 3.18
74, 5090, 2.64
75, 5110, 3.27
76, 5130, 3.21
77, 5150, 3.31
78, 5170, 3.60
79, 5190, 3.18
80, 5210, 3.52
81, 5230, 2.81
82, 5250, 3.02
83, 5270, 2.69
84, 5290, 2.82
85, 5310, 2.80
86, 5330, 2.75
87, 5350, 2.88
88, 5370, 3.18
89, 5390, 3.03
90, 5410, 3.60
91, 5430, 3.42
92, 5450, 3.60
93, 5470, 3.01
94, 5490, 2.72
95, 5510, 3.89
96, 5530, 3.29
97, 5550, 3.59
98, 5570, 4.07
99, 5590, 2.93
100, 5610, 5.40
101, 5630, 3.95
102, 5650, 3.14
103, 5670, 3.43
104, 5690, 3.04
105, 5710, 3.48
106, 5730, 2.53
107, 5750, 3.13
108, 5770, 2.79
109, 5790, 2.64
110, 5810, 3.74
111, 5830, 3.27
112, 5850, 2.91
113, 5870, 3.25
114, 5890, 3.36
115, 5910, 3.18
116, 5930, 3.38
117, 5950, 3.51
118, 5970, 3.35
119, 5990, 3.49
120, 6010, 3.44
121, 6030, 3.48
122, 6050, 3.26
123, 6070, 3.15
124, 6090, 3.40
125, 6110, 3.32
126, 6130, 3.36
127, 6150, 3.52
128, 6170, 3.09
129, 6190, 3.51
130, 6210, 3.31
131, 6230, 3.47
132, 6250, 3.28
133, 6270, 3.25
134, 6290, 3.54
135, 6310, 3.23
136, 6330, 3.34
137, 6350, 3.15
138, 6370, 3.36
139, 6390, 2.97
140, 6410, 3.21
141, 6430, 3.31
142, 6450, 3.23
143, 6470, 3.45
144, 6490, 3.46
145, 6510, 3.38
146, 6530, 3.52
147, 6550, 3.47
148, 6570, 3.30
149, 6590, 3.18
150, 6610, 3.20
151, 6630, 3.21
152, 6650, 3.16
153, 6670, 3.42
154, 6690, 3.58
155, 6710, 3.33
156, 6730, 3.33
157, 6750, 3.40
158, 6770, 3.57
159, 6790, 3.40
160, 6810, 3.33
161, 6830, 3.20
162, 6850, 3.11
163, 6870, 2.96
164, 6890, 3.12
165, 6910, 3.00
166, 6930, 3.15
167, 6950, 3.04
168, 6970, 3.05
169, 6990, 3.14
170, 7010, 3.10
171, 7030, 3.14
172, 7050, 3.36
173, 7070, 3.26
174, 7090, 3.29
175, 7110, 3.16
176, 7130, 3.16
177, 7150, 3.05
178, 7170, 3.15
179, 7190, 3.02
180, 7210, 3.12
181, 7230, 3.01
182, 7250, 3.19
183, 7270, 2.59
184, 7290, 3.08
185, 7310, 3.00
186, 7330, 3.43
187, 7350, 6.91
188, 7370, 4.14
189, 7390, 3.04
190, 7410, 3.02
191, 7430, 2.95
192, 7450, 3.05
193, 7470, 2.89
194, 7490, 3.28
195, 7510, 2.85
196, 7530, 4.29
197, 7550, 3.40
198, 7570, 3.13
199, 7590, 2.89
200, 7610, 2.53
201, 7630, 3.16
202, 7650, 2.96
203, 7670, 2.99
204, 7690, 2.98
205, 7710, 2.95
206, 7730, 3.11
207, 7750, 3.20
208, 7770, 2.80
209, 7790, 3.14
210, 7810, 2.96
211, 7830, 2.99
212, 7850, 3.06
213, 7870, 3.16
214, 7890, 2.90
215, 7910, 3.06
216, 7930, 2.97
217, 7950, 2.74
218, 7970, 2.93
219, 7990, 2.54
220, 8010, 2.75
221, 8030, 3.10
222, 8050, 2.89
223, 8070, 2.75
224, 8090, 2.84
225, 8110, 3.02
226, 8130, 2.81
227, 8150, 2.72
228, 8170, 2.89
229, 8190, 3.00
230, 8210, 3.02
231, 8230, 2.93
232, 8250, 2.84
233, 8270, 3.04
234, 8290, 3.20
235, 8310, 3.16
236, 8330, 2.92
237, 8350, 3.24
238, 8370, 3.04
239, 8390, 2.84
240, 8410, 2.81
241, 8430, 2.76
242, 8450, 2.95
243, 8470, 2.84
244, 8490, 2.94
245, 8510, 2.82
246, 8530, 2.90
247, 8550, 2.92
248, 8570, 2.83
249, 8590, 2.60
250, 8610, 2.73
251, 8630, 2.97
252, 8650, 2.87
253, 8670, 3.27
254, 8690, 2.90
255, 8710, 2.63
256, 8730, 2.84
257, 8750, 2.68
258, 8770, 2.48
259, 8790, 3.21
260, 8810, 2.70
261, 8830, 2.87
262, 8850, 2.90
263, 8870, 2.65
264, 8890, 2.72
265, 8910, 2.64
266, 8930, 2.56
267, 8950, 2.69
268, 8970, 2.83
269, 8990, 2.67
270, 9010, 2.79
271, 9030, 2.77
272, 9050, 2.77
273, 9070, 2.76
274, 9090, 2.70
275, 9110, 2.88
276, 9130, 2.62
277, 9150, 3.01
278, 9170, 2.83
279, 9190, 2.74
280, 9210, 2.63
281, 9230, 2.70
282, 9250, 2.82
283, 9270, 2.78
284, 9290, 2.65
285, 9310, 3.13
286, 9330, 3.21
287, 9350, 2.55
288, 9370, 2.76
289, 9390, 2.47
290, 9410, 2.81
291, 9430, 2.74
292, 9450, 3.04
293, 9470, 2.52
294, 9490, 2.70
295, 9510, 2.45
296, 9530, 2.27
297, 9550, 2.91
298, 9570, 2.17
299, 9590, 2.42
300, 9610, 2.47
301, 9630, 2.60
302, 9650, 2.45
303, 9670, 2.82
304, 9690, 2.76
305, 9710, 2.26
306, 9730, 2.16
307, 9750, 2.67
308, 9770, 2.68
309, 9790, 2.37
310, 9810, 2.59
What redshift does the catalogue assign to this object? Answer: 0.12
